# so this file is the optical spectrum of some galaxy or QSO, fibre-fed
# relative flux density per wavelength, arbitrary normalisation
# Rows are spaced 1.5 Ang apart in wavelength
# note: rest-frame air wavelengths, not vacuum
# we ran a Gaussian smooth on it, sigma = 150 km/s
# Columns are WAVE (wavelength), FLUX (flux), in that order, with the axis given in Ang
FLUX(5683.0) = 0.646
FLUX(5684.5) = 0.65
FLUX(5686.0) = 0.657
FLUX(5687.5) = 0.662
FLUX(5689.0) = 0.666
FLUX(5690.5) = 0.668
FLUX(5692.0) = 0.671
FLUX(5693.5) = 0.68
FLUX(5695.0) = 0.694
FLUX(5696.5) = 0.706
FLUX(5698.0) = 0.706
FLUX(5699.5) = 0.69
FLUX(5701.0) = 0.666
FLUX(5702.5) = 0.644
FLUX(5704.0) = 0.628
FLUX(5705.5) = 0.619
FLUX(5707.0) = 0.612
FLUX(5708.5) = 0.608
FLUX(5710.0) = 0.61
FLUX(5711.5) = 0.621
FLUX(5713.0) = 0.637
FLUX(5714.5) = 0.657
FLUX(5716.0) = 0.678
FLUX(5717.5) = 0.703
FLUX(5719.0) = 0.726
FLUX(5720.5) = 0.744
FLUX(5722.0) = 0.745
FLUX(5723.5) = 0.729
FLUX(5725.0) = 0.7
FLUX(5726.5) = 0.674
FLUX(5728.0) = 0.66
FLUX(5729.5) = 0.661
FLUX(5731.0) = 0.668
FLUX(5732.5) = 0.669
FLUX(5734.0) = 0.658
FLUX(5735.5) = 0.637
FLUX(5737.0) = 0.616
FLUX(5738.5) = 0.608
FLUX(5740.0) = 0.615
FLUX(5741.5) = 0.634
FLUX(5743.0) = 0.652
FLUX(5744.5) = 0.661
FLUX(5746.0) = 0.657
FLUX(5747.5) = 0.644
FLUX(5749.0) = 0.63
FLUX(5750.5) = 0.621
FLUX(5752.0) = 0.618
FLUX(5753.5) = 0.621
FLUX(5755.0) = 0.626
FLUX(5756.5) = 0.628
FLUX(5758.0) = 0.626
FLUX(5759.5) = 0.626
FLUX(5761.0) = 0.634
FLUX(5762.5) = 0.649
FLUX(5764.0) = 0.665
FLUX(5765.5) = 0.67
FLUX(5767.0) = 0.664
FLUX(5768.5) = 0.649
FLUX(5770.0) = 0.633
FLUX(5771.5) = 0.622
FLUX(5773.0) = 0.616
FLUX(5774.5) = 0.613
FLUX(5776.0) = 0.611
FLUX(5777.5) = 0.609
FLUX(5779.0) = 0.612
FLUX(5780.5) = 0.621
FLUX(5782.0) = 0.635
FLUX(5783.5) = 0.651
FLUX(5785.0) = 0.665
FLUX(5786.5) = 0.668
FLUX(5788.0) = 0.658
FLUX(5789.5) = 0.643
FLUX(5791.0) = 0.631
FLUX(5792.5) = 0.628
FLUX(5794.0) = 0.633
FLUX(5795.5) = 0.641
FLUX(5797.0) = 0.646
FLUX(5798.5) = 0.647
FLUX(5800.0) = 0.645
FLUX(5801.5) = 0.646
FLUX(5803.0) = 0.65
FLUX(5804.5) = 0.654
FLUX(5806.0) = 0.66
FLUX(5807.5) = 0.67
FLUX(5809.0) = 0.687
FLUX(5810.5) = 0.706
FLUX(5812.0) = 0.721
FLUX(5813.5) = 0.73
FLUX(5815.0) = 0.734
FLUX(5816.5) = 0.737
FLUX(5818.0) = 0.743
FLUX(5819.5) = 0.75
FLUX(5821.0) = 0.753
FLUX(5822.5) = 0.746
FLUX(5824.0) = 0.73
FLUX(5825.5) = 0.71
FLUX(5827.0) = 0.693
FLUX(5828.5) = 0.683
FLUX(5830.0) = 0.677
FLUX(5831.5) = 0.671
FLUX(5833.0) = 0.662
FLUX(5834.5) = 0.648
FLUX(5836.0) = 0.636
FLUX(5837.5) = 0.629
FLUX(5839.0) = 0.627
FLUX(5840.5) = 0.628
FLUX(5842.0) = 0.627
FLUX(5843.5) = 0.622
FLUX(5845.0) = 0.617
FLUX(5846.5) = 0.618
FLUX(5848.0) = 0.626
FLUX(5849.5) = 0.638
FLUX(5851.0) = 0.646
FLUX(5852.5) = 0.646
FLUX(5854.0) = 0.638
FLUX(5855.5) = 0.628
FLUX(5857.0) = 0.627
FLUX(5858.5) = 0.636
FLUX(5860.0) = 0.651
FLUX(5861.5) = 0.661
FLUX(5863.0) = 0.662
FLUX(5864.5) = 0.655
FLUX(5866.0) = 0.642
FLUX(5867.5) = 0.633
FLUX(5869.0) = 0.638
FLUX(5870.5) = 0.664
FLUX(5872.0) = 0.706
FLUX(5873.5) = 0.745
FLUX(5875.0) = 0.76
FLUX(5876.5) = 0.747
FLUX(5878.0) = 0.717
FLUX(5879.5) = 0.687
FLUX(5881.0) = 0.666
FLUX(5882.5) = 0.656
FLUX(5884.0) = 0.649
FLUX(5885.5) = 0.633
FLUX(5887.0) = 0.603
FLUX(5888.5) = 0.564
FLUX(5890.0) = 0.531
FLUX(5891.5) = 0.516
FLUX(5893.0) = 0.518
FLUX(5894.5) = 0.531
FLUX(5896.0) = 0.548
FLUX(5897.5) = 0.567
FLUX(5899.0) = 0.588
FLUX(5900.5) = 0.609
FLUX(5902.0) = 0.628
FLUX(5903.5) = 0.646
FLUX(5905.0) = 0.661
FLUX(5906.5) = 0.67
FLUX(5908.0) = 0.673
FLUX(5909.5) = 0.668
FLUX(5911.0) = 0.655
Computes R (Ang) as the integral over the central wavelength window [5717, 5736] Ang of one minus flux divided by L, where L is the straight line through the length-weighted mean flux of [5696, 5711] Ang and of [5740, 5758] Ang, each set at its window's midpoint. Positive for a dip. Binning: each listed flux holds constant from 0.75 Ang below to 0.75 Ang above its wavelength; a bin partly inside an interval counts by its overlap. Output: -1.5 Ang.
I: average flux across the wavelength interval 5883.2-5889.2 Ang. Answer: 0.613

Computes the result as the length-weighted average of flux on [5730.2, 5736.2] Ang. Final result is 0.658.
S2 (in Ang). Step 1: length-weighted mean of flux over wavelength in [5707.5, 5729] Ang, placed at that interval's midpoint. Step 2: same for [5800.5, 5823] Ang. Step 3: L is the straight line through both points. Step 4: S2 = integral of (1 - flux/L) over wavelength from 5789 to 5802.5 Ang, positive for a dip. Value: 1.15 Ang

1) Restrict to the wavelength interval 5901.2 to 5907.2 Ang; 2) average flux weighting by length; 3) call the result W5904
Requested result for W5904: 0.651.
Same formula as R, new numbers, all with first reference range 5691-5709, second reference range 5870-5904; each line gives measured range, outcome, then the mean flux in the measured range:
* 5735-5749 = 0.4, 0.636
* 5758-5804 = 0.6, 0.639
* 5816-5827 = -1.6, 0.735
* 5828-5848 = -0.1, 0.641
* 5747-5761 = 0.5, 0.627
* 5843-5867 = -0.1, 0.638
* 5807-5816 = -1.0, 0.71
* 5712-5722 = -0.5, 0.693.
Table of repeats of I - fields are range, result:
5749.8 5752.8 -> 0.62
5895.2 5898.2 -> 0.557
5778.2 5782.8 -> 0.623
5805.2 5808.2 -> 0.665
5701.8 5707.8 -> 0.625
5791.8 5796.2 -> 0.634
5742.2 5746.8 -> 0.656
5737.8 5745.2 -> 0.634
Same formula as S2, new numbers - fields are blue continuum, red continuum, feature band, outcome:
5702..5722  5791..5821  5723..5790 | 2.55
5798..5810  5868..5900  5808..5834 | -2.39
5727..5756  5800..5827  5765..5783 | 1.08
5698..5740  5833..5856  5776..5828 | -2.59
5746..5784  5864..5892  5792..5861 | -2.36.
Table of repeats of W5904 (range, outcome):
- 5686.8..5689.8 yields 0.664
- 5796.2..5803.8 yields 0.647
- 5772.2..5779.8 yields 0.612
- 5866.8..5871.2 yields 0.645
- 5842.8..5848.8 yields 0.621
